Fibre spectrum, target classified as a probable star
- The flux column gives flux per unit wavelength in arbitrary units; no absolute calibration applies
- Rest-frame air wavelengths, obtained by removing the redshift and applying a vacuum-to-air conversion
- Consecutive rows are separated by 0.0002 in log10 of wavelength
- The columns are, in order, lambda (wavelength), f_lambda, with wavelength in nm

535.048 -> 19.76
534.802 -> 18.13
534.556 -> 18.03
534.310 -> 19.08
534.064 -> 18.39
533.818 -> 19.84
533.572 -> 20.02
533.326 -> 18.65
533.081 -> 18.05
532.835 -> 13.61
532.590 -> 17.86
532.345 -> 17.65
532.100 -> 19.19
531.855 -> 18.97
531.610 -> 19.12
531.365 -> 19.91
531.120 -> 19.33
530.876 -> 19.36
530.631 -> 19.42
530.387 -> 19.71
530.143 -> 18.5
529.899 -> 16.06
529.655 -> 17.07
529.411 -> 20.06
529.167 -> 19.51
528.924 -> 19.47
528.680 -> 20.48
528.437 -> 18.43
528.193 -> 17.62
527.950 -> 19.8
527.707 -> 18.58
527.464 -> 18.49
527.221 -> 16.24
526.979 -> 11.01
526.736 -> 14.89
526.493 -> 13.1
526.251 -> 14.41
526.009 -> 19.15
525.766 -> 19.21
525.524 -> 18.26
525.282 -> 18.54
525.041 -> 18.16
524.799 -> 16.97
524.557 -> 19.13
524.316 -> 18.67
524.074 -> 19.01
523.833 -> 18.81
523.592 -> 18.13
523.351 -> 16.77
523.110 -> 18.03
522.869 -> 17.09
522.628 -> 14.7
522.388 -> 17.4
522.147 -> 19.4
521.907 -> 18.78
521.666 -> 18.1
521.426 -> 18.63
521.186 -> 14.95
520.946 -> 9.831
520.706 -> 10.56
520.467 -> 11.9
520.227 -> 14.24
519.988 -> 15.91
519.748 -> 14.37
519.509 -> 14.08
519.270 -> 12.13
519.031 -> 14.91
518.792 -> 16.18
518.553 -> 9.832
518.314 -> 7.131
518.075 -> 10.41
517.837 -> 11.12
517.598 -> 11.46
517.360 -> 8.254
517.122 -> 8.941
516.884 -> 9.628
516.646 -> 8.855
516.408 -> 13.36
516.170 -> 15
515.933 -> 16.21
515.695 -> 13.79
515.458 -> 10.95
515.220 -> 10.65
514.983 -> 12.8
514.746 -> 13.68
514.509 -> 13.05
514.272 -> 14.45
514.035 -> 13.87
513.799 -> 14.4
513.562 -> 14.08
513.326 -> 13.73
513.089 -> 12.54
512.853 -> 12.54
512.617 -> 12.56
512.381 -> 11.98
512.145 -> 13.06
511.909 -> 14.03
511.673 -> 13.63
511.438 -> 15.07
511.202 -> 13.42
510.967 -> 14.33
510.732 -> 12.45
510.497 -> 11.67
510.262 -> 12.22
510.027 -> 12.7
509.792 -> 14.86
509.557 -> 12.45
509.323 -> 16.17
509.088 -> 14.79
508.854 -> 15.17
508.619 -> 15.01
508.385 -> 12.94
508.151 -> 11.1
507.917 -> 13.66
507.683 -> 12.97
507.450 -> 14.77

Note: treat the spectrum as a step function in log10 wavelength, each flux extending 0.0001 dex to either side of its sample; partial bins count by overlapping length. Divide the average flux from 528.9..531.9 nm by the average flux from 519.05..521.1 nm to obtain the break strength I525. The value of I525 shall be 1.5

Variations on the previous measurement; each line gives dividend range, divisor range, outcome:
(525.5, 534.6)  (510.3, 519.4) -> 1.44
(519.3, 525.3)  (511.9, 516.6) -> 1.24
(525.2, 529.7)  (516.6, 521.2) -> 1.50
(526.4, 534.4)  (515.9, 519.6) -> 1.56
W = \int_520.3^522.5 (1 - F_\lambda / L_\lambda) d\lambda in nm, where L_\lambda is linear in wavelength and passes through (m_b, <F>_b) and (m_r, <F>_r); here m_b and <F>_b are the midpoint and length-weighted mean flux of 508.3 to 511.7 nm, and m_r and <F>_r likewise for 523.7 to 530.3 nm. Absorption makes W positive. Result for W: 0.14 nm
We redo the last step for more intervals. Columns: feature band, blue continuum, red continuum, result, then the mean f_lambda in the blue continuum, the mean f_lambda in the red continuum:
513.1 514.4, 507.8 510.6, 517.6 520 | -0.095 nm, 13.6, 12.4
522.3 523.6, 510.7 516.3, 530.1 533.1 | -0.066 nm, 13.4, 18.5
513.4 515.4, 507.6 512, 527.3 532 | 0.206 nm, 13.6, 18.9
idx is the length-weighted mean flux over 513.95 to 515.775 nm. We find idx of 12.9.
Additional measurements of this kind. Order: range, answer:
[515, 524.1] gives 13.9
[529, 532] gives 18.9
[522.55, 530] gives 17.6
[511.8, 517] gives 13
